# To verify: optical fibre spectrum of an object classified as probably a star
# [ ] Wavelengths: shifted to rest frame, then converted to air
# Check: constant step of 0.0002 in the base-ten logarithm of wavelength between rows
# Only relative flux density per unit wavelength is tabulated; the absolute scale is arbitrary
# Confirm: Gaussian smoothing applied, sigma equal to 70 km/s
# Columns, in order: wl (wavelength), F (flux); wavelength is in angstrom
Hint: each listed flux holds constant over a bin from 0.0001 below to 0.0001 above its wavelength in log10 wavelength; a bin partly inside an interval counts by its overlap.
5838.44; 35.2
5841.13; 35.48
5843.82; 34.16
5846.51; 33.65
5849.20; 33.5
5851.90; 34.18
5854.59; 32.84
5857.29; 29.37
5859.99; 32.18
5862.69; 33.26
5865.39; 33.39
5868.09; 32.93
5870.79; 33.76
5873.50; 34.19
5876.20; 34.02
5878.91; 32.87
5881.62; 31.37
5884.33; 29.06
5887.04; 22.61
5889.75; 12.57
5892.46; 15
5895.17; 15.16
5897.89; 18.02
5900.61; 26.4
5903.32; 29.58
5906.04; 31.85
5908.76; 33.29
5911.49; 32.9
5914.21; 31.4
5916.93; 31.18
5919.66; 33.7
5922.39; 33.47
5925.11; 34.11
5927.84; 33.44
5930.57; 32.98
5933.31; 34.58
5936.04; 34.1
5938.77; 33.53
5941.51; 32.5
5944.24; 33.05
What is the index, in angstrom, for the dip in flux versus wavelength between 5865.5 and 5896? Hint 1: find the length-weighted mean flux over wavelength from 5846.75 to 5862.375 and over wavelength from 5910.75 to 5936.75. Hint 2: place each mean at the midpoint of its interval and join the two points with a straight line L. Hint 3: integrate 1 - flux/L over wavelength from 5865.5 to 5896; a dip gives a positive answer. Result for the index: 5.23 angstrom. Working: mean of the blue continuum 32.6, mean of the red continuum 33.2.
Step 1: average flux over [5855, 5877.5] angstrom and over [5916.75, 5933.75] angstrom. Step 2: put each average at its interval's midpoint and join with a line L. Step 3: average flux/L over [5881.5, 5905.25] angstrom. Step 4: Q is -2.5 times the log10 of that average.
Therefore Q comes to 0.45 mag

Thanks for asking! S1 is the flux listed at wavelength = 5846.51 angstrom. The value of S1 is 33.65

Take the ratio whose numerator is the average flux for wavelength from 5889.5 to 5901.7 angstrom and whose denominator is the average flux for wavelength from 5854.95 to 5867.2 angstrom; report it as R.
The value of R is 0.55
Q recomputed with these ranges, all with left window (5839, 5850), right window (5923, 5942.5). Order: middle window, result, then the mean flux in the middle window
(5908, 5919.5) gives 0.049 mag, 32.3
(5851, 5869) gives 0.054 mag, 32.5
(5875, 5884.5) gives 0.063 mag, 32.1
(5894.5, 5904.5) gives 0.437 mag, 22.7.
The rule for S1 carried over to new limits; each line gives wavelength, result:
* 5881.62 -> 31.37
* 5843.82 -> 34.16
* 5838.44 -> 35.2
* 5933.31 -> 34.58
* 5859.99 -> 32.18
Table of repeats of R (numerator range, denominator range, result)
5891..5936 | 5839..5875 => 0.88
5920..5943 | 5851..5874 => 1.02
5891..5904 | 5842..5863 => 0.62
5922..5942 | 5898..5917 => 1.12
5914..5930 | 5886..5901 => 1.87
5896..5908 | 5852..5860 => 0.83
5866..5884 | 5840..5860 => 0.99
